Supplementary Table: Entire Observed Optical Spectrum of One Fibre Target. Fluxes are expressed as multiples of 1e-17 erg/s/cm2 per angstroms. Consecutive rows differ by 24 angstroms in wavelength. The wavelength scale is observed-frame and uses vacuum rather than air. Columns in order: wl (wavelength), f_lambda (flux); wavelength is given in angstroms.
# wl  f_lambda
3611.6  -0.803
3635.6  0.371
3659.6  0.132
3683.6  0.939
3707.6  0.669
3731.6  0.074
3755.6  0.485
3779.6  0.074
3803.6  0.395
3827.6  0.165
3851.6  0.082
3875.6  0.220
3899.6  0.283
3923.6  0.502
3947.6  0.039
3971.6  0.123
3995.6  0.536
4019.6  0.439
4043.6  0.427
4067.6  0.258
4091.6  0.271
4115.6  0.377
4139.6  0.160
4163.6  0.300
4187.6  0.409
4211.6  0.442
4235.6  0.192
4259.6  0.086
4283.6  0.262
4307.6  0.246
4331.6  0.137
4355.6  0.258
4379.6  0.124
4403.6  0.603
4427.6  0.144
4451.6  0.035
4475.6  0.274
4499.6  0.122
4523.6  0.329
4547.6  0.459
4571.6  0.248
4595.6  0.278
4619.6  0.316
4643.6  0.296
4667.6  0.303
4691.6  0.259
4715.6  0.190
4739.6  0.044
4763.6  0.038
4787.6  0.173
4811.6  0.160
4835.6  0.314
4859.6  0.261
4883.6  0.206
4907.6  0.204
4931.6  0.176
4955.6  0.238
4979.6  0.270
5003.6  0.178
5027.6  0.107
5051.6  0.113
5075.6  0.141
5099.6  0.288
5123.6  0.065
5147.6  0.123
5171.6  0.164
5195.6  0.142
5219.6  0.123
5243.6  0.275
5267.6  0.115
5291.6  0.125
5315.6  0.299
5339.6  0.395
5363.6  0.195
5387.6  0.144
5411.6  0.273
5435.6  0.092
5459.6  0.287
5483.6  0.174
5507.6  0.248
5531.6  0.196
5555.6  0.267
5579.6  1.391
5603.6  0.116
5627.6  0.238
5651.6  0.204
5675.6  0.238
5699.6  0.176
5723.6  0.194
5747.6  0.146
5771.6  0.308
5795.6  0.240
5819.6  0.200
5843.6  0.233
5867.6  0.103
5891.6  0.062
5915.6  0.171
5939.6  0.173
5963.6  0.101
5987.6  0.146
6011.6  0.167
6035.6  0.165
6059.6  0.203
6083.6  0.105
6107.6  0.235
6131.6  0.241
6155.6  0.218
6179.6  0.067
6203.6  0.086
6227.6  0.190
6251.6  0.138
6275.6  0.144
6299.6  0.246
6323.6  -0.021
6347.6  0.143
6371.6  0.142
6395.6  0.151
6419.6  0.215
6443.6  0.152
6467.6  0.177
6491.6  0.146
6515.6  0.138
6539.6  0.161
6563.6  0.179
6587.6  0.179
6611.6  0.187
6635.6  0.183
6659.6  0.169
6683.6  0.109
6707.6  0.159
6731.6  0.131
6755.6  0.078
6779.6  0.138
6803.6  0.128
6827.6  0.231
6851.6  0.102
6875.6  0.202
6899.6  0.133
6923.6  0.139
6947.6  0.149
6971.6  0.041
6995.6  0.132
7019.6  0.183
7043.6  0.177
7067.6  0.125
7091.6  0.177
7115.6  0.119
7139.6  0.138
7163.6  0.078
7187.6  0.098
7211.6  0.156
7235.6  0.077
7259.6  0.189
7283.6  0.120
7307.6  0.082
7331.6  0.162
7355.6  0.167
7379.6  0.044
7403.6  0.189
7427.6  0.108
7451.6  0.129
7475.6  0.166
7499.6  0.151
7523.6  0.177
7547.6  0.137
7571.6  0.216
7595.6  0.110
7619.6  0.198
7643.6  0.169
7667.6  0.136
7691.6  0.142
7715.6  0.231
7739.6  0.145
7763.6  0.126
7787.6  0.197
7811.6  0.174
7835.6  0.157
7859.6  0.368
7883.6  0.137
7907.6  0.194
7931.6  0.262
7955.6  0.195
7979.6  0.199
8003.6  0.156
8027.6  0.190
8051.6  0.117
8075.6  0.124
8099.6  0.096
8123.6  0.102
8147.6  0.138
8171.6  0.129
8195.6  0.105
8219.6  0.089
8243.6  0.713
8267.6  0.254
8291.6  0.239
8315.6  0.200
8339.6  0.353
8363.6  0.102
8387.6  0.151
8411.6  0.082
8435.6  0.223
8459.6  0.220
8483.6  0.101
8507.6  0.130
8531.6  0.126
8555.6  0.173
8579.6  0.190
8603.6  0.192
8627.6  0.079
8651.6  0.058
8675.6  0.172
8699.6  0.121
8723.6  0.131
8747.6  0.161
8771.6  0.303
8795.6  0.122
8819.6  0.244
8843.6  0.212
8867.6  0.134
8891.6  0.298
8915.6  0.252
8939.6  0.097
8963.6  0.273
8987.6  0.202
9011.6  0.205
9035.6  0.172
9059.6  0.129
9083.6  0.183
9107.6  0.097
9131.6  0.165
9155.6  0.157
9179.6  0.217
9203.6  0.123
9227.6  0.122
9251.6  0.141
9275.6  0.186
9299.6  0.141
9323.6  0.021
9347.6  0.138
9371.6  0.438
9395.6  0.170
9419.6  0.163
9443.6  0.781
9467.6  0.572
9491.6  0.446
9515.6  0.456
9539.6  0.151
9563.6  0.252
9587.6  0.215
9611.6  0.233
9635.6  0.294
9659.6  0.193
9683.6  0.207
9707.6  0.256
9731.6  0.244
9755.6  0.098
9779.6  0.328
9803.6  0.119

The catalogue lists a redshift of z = 1.212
